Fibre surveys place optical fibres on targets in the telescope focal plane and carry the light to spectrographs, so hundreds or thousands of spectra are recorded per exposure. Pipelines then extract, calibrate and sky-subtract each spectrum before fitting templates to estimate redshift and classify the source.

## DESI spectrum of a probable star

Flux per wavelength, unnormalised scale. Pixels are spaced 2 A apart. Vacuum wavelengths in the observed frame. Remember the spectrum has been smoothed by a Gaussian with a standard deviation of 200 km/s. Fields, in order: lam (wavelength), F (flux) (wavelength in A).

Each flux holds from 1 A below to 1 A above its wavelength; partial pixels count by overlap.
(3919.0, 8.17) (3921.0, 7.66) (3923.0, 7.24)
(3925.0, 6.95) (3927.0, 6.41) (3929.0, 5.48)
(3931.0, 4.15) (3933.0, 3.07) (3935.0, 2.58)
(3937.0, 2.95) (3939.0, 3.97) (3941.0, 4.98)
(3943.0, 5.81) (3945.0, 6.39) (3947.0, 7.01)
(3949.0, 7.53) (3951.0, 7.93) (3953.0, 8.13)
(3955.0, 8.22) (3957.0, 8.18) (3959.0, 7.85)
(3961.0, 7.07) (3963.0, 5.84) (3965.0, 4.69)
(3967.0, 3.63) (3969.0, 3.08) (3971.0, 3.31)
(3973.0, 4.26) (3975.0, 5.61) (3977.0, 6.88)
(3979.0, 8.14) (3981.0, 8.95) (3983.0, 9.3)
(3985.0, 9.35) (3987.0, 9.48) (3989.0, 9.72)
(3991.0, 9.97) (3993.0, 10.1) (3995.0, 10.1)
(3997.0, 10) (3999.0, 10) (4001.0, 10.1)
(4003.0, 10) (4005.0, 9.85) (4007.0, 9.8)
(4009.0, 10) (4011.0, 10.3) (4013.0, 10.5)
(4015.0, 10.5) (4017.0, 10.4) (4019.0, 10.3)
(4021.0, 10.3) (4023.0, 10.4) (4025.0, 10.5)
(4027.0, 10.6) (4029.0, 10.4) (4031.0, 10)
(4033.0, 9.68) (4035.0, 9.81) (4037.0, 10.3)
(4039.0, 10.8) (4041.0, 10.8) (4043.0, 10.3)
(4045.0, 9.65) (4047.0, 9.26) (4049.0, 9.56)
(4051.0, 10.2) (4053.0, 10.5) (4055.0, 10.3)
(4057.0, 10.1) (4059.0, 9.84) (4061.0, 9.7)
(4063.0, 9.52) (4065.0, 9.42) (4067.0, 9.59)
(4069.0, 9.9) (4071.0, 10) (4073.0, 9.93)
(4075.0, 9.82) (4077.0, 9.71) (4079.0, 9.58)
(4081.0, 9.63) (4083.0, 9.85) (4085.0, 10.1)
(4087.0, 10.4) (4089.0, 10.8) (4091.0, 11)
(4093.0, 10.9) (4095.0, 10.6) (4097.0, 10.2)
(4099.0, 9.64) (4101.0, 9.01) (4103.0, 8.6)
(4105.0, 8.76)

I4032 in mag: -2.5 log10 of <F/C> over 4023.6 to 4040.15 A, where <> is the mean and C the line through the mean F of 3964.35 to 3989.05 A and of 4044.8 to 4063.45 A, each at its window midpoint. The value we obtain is -0.15 mag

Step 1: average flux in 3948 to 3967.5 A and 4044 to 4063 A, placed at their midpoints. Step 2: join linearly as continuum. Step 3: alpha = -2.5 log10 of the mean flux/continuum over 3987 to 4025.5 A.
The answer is -0.197 mag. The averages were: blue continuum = 6.99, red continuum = 9.88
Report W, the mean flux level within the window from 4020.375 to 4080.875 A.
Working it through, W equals 10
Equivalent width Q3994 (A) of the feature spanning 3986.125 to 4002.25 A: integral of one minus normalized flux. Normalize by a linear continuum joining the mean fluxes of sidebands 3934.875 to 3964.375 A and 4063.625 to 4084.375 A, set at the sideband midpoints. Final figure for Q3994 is -5.0 A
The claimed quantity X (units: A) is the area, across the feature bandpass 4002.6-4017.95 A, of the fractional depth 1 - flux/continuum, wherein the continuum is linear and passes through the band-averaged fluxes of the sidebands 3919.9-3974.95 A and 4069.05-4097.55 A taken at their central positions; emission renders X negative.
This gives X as -4.7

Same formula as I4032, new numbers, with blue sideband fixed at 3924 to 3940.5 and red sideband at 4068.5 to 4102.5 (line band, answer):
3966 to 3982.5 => 0.08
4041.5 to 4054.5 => -0.15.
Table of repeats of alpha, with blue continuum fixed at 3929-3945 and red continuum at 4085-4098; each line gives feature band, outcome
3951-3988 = -0.23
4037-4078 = -0.09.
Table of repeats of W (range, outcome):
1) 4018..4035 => 10.2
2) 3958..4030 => 8.65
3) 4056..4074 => 9.78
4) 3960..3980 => 5.25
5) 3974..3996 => 8.87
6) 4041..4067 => 9.89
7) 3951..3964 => 7.58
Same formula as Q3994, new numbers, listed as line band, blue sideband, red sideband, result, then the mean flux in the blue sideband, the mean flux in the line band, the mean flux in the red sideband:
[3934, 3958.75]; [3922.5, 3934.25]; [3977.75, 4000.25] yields 2.07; 5.41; 6.19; 9.53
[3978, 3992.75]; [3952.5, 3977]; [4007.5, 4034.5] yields -3.66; 5.82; 9.31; 10.3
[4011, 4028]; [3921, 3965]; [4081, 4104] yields -4.81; 6.09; 10.4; 10.1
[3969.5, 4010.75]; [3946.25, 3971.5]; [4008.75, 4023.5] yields -0.28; 6.4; 8.71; 10.4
